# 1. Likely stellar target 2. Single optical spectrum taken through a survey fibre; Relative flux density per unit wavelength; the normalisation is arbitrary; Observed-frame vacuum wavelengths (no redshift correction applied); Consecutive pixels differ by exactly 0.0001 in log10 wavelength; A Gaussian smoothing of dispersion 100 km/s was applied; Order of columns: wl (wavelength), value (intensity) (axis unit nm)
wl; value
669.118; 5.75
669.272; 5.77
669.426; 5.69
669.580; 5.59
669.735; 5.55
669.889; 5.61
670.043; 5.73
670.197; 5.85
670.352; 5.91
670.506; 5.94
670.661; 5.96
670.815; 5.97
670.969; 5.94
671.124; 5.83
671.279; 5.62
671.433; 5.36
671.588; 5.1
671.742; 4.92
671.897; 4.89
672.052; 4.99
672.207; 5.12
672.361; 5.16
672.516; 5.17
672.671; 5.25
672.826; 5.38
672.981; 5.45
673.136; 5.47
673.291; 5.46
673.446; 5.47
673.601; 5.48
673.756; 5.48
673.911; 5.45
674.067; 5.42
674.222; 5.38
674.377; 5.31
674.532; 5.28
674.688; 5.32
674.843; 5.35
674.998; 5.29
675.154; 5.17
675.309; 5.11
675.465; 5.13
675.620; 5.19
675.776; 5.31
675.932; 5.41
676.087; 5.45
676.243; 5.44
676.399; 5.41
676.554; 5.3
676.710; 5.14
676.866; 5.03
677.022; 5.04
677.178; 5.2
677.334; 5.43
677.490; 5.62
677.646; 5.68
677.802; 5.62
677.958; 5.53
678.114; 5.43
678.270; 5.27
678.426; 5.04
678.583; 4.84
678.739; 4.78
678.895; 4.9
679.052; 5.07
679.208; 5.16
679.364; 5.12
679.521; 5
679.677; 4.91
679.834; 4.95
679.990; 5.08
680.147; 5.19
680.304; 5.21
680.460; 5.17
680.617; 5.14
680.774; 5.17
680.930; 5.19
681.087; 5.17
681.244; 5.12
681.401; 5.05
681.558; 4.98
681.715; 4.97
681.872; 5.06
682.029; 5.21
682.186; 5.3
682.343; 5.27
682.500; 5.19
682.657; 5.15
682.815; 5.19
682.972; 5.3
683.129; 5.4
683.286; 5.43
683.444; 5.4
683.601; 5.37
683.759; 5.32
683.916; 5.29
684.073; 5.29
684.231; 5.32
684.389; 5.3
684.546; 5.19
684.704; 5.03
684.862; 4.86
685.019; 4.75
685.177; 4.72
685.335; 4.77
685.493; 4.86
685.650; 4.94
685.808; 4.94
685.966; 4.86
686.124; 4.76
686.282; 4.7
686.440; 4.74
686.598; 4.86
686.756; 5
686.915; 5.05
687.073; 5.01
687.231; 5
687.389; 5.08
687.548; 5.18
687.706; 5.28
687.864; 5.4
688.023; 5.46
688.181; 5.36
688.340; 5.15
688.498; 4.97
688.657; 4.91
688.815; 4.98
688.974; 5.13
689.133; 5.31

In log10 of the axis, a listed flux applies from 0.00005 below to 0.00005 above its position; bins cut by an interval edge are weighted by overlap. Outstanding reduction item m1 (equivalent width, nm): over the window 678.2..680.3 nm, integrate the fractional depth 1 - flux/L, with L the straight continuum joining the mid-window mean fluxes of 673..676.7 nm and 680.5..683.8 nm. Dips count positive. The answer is 0.09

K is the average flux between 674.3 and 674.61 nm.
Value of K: 5.29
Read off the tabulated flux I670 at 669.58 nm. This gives 5.59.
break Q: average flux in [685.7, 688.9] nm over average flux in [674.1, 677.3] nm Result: 0.96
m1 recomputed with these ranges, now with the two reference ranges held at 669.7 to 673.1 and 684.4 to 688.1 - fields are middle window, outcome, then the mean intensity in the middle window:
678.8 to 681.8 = 0.06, 5.08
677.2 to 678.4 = -0.05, 5.48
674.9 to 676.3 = 0.02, 5.28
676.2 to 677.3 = 0.02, 5.22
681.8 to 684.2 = -0.09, 5.28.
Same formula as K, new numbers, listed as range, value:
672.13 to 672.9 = 5.22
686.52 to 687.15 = 4.98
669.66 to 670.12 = 5.64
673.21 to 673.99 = 5.47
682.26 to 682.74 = 5.2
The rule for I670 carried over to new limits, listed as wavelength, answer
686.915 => 5.05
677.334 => 5.43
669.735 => 5.55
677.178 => 5.2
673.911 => 5.45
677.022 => 5.04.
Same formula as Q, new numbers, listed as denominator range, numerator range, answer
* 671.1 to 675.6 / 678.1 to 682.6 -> 0.96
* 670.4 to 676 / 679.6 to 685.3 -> 0.96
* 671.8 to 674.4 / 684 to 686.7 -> 0.93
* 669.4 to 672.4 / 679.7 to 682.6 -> 0.93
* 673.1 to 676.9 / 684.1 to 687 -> 0.92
